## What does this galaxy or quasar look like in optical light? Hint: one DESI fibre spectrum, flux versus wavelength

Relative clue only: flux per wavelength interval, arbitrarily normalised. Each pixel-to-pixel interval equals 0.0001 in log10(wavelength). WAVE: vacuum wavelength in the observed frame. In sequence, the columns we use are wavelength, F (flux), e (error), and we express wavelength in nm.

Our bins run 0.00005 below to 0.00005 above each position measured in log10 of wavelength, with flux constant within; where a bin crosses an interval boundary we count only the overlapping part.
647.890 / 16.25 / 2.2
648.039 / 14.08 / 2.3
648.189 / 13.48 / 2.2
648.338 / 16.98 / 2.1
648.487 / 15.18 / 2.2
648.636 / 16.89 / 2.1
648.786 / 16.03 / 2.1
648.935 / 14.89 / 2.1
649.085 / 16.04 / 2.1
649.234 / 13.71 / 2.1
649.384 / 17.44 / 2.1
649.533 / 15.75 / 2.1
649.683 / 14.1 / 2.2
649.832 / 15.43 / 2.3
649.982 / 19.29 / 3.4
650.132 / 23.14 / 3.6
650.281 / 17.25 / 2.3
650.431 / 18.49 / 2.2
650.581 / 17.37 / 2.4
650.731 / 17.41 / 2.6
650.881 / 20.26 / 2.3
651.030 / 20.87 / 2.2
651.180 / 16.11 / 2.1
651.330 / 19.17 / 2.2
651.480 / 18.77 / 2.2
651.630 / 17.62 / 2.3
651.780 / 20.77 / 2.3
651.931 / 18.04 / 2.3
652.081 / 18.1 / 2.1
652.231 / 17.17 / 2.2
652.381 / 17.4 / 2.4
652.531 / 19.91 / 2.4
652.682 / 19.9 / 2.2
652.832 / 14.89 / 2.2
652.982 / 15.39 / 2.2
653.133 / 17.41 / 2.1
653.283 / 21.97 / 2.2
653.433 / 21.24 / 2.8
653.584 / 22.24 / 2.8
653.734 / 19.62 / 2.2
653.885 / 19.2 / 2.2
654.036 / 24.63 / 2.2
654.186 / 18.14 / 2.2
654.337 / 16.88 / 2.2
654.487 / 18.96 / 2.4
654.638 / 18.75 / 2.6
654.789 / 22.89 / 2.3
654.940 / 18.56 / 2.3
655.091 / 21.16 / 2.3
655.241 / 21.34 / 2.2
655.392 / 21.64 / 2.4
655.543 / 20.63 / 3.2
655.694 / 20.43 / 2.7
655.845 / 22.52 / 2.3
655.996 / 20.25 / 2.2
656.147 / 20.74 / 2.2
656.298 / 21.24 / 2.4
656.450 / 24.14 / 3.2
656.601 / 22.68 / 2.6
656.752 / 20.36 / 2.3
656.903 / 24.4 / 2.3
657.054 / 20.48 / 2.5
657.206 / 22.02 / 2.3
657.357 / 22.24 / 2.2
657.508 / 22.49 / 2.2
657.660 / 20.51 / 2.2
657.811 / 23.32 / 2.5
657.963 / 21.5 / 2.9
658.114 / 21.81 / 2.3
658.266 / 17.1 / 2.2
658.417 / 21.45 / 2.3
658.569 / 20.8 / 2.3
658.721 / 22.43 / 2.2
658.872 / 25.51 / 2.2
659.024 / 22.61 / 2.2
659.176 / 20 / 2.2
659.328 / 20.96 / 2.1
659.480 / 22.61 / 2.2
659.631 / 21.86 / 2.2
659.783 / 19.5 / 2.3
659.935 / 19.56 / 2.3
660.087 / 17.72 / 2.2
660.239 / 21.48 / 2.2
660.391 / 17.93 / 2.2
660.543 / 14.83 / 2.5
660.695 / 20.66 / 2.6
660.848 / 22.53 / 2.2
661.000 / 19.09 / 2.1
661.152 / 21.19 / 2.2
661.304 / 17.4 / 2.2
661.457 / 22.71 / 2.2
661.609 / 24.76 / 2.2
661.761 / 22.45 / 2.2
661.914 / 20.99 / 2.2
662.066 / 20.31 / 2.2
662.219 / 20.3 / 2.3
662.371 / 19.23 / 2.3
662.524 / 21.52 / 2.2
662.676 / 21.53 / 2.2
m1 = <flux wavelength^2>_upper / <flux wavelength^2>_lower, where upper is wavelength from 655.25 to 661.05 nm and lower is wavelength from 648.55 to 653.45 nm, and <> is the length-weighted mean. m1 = 1.2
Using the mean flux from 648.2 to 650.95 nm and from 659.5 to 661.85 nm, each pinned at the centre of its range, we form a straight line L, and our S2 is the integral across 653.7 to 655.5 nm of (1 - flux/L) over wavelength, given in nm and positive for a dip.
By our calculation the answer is -0.17 nm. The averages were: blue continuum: 16.9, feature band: 20.2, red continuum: 20.3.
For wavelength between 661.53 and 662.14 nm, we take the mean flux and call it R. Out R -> 22.2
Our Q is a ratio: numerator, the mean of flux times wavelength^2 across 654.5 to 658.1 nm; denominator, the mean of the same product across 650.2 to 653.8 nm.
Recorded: 1.2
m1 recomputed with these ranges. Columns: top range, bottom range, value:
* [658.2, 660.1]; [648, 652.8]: 1.24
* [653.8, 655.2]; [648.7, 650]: 1.29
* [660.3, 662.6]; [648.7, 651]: 1.23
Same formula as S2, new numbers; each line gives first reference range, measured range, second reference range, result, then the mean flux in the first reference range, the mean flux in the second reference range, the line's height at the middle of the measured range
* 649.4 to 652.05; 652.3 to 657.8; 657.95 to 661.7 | -0.31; 18.2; 20.7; 19.4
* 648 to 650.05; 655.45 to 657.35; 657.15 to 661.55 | -0.23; 15.7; 20.8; 19.4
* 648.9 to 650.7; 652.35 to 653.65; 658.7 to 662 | -0.06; 17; 20.8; 18.1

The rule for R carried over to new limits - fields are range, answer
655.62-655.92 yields 21.5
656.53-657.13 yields 22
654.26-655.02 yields 19.2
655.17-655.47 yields 21.5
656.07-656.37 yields 21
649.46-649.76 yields 14.9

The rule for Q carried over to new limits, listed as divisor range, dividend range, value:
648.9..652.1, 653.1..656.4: 1.17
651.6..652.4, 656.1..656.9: 1.23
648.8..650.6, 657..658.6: 1.29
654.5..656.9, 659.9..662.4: 0.97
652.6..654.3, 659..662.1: 1.08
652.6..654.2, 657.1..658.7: 1.11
